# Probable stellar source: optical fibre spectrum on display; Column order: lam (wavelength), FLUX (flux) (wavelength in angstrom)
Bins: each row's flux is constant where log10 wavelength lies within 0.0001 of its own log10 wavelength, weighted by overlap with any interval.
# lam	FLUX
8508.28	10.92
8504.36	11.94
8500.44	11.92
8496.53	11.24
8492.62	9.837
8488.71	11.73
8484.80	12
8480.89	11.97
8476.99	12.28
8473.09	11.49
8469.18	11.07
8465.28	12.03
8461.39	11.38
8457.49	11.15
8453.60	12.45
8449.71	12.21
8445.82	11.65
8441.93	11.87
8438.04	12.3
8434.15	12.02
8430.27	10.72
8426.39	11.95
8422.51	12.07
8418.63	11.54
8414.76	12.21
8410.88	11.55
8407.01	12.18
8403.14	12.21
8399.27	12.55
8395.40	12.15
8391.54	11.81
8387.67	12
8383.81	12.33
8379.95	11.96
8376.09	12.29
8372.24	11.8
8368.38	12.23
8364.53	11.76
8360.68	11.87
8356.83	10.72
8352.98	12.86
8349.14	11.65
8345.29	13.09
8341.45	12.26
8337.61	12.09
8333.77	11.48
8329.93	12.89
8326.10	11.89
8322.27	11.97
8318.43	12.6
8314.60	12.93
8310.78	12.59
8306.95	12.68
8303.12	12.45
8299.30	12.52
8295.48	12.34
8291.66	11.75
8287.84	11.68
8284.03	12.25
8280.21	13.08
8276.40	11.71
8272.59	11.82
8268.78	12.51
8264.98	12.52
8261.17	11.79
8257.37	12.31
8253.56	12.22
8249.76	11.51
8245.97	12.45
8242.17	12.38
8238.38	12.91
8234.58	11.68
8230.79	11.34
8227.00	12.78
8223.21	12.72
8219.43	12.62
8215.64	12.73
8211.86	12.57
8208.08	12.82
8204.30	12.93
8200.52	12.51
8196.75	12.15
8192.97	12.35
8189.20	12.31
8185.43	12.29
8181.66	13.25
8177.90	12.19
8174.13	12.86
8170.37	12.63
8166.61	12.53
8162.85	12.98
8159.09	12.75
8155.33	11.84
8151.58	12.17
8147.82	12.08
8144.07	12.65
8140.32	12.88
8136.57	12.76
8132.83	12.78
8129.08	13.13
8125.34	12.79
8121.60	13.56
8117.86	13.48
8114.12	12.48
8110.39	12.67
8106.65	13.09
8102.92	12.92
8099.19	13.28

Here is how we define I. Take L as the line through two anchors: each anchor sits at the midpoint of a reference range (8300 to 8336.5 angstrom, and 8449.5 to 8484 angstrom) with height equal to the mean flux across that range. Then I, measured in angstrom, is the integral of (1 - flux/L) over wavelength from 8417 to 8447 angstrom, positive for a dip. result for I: 0.4 angstrom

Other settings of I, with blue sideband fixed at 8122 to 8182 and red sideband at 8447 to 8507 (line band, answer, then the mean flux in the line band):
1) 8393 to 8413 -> -0.4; 12.1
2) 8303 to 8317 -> -0.6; 12.7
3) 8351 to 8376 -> 0.2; 11.9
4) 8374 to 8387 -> -0.3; 12.2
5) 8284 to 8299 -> 0.2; 12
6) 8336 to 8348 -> -0.4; 12.4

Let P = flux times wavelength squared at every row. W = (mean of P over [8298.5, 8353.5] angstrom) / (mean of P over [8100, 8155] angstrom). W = 1.02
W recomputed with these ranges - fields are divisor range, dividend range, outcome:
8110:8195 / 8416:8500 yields 0.99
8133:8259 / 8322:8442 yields 1.01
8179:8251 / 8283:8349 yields 1.01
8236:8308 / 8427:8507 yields 1.00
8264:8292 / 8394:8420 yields 1.02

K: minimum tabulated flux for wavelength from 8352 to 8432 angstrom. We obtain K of 10.72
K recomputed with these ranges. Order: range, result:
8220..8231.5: 11.34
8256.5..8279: 11.71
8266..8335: 11.48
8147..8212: 11.84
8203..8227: 12.57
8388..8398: 11.81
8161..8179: 12.19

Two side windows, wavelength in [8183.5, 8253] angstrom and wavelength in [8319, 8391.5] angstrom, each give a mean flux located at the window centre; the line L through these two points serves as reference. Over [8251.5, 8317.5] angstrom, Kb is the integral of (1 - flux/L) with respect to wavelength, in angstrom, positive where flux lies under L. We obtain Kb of -0.4 angstrom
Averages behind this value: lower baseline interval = 12.4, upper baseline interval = 12.1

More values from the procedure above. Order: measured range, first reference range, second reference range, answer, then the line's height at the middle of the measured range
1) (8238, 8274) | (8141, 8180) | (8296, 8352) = 0.6 angstrom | 12.4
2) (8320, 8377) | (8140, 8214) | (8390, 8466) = 0.2 angstrom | 12.1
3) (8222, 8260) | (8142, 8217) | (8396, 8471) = 0.5 angstrom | 12.4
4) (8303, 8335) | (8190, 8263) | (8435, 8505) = -0.8 angstrom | 12.1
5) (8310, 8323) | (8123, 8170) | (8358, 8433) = -0.4 angstrom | 12.2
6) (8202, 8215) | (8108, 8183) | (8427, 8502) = -0.3 angstrom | 12.5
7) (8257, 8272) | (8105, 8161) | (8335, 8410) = 0.2 angstrom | 12.4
